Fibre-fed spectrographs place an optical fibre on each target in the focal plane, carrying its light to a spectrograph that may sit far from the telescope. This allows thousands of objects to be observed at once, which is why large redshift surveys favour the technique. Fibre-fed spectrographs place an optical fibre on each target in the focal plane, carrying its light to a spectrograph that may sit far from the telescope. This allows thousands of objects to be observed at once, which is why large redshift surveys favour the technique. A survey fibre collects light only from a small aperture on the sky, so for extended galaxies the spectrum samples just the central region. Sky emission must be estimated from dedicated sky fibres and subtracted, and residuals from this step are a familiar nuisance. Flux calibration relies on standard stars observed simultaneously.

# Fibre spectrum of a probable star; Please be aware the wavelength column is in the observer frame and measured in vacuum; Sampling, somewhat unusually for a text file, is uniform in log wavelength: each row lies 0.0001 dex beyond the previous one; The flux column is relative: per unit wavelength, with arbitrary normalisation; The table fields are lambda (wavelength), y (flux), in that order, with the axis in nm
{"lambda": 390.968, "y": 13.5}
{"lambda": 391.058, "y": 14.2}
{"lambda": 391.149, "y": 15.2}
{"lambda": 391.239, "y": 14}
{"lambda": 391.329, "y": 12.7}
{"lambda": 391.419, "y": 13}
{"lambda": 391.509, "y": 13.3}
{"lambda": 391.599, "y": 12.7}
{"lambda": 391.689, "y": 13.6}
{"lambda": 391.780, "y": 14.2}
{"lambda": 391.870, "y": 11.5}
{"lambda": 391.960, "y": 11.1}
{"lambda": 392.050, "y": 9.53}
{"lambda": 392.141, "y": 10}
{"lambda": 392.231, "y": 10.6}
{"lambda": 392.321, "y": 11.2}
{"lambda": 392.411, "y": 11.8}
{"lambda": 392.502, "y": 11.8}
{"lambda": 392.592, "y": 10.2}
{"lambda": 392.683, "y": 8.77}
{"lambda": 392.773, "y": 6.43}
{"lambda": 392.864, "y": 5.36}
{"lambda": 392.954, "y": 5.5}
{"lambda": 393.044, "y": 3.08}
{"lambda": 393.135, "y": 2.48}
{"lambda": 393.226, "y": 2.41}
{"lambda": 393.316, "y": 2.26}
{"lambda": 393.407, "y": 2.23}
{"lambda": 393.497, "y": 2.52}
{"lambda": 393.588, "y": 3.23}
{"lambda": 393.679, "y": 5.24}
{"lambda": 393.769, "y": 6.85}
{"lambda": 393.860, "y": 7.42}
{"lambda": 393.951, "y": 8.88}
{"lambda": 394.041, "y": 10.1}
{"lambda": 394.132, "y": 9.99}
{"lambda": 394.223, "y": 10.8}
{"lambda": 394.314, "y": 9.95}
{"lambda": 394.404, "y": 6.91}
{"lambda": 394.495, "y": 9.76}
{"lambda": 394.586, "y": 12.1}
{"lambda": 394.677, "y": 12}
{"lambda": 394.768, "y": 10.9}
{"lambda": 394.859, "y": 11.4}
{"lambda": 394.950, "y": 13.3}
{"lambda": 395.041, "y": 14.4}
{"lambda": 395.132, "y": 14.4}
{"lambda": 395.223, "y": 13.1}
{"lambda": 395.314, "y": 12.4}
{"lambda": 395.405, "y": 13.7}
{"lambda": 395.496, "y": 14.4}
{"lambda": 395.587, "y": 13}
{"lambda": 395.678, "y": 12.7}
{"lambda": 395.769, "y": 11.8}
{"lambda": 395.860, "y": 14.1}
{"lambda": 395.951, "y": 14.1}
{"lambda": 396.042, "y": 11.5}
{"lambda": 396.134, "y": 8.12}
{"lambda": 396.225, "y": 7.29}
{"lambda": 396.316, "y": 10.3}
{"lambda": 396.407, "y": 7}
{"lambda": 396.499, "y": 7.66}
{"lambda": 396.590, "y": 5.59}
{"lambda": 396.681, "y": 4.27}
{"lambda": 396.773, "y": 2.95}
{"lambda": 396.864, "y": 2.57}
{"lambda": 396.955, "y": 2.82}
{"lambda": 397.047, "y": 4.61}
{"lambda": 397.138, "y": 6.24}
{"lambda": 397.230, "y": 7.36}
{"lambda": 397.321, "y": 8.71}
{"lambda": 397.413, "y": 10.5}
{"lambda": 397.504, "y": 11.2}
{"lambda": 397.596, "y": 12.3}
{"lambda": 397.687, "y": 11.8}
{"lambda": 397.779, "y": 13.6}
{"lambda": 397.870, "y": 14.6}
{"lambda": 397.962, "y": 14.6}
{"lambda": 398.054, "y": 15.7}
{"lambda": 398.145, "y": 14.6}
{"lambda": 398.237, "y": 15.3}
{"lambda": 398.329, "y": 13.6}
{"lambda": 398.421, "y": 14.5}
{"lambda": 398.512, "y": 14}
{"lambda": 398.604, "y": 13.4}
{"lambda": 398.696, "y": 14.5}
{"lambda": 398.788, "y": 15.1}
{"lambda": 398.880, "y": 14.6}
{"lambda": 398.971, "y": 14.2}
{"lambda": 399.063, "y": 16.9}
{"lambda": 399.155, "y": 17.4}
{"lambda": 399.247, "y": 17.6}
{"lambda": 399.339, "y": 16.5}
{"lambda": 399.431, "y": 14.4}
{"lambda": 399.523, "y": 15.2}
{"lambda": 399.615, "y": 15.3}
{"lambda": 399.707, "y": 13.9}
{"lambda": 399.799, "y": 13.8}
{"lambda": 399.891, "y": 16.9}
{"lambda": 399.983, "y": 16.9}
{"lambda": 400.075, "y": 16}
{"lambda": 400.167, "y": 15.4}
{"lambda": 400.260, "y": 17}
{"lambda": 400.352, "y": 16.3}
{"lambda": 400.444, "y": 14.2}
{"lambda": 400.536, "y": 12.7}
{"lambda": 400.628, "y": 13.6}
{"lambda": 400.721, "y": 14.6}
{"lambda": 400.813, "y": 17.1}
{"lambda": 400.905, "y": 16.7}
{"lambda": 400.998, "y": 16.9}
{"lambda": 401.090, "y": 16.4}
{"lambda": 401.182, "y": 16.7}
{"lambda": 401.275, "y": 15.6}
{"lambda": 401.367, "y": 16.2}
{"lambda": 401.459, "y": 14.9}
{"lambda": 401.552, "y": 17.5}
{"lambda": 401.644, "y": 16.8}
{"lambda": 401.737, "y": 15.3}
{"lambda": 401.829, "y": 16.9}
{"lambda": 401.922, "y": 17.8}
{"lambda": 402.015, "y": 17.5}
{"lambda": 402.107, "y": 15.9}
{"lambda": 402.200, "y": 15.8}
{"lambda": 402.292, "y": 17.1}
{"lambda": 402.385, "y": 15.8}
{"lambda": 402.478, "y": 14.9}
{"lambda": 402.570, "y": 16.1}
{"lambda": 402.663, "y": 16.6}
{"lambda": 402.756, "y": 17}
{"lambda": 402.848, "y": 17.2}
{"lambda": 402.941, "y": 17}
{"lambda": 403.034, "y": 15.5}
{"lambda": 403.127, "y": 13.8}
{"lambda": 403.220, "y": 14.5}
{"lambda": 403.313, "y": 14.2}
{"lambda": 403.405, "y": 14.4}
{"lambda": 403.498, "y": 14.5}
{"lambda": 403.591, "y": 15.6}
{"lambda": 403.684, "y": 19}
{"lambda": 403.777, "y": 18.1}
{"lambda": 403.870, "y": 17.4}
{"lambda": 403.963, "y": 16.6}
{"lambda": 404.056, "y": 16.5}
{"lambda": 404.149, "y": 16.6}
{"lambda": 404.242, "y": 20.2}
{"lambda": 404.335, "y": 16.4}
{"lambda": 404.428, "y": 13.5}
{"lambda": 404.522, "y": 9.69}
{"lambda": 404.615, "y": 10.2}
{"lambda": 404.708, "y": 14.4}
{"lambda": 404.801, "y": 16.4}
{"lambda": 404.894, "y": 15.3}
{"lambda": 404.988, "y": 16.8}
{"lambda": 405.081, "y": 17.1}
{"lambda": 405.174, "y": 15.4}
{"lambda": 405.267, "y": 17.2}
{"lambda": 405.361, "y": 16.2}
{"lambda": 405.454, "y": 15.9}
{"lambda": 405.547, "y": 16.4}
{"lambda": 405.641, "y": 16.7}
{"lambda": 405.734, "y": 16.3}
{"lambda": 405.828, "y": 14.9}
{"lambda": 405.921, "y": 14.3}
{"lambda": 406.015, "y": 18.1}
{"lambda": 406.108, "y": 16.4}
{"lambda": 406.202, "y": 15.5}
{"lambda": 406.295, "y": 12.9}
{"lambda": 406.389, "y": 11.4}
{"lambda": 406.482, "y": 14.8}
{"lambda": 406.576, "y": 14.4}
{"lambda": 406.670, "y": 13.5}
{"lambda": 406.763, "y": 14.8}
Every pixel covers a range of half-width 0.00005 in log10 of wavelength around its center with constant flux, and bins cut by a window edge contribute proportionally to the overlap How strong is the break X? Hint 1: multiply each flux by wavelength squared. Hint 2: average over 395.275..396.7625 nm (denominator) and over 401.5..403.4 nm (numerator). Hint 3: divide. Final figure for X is 1.62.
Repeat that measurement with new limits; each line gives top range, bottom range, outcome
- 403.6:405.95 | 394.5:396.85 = 1.55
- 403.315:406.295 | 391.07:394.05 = 1.91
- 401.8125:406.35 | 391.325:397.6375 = 1.81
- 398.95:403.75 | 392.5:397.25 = 1.95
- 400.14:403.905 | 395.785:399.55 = 1.42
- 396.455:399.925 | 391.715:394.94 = 1.49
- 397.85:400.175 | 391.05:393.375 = 1.61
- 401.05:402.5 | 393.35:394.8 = 2.13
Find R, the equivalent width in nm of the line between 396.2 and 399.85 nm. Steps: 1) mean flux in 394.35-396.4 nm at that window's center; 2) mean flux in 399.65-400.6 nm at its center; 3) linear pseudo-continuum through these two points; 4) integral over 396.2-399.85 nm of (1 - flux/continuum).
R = 0.59 nm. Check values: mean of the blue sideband 11.8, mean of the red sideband 15.3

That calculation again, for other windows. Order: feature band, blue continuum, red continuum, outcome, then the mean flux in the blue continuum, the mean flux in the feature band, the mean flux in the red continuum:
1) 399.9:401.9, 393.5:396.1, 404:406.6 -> -0.36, 10.9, 15.9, 15.4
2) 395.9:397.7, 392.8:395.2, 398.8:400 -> 0.61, 7.87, 7.79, 15.6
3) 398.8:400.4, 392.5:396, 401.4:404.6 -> -0.29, 9.21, 15.8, 16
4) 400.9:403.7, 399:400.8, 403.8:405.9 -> -0.08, 15.5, 16.1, 15.7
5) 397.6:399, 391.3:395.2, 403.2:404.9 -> -0.24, 9.21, 14.2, 15.5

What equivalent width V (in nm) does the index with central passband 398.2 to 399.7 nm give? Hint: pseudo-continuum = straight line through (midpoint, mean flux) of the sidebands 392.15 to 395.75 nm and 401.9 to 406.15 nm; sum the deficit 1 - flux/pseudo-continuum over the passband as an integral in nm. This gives -0.32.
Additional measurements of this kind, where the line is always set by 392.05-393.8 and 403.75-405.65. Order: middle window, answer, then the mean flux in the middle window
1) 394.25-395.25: -0.46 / 11.6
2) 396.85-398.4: -0.07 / 10.8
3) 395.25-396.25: -0.40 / 12.2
